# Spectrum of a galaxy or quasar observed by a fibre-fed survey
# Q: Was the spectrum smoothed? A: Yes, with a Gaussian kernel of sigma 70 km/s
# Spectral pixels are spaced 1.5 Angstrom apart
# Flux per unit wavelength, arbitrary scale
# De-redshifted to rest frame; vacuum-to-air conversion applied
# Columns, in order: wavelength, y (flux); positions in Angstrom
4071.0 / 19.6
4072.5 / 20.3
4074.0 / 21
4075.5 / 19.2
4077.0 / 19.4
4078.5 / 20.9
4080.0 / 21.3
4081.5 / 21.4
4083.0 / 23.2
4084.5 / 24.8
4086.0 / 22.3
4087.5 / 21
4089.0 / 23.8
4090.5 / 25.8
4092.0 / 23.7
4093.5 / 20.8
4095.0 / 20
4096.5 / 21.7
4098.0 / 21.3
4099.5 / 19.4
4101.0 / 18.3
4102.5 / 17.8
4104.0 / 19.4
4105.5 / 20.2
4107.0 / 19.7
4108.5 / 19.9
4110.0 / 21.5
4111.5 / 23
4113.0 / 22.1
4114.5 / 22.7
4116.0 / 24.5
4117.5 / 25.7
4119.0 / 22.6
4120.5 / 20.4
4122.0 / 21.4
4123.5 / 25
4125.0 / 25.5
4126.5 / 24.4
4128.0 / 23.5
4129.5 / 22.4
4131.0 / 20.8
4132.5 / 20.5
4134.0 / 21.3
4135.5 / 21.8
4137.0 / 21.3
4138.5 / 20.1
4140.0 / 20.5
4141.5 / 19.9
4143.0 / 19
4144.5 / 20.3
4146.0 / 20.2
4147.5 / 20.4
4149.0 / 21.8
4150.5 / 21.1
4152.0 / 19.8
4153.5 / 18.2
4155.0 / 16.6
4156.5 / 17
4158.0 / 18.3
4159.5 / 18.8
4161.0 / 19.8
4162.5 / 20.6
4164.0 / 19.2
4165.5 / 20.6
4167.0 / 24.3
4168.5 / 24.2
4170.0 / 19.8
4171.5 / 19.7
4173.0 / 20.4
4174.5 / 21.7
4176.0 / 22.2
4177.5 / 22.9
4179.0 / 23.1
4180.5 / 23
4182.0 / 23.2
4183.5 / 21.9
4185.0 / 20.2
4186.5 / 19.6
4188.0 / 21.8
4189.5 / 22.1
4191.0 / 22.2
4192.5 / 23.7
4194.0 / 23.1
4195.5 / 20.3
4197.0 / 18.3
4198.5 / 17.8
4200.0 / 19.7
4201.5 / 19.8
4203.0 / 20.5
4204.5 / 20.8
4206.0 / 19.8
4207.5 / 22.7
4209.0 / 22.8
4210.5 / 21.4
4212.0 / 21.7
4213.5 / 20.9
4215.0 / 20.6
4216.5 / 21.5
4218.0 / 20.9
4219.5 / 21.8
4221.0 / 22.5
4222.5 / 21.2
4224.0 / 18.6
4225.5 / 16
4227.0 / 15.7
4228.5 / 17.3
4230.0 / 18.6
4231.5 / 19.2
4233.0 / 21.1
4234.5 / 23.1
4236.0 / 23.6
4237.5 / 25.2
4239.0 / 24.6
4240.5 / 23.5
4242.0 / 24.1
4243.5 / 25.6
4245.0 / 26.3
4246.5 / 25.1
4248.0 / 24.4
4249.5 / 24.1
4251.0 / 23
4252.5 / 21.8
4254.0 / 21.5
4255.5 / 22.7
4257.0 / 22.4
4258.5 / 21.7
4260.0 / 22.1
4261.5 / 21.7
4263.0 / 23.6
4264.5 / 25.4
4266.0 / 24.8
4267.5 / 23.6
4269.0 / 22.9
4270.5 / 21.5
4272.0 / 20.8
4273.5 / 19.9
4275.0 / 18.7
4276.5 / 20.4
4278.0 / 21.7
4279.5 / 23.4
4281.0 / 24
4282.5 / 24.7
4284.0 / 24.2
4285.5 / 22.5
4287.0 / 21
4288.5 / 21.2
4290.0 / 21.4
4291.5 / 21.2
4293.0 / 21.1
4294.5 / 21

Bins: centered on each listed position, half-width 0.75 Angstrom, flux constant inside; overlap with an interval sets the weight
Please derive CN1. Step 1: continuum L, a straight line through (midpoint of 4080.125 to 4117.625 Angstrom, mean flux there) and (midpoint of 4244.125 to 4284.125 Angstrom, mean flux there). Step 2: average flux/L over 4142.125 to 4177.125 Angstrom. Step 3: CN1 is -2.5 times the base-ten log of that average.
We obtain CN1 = 0.10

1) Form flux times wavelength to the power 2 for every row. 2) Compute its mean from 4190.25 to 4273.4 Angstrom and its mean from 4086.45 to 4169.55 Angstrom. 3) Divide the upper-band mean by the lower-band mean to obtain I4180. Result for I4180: 1.08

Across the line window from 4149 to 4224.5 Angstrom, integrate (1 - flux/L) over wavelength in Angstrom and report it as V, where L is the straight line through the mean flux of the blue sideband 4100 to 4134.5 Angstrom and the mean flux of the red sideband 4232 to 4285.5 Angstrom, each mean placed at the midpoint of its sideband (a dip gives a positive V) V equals 5.2 Angstrom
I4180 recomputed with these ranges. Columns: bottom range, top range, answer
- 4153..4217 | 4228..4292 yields 1.12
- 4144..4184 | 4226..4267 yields 1.14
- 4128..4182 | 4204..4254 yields 1.09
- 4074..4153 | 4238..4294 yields 1.14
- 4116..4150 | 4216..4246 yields 1.04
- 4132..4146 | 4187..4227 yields 1.05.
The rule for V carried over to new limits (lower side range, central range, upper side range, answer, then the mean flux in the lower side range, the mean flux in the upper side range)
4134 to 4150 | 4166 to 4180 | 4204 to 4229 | -1.04 Angstrom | 20.6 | 20.4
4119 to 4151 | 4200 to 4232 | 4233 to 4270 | 3.81 Angstrom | 21.5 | 23.6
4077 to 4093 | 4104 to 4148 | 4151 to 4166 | -2.51 Angstrom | 22.6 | 18.9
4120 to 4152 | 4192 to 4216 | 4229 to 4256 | 1.80 Angstrom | 21.5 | 23.1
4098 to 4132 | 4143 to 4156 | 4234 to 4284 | 1.42 Angstrom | 21.8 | 23.1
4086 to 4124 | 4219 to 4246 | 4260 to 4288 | 0.83 Angstrom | 21.7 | 22.5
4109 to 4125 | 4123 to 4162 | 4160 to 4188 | 2.86 Angstrom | 23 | 21.5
